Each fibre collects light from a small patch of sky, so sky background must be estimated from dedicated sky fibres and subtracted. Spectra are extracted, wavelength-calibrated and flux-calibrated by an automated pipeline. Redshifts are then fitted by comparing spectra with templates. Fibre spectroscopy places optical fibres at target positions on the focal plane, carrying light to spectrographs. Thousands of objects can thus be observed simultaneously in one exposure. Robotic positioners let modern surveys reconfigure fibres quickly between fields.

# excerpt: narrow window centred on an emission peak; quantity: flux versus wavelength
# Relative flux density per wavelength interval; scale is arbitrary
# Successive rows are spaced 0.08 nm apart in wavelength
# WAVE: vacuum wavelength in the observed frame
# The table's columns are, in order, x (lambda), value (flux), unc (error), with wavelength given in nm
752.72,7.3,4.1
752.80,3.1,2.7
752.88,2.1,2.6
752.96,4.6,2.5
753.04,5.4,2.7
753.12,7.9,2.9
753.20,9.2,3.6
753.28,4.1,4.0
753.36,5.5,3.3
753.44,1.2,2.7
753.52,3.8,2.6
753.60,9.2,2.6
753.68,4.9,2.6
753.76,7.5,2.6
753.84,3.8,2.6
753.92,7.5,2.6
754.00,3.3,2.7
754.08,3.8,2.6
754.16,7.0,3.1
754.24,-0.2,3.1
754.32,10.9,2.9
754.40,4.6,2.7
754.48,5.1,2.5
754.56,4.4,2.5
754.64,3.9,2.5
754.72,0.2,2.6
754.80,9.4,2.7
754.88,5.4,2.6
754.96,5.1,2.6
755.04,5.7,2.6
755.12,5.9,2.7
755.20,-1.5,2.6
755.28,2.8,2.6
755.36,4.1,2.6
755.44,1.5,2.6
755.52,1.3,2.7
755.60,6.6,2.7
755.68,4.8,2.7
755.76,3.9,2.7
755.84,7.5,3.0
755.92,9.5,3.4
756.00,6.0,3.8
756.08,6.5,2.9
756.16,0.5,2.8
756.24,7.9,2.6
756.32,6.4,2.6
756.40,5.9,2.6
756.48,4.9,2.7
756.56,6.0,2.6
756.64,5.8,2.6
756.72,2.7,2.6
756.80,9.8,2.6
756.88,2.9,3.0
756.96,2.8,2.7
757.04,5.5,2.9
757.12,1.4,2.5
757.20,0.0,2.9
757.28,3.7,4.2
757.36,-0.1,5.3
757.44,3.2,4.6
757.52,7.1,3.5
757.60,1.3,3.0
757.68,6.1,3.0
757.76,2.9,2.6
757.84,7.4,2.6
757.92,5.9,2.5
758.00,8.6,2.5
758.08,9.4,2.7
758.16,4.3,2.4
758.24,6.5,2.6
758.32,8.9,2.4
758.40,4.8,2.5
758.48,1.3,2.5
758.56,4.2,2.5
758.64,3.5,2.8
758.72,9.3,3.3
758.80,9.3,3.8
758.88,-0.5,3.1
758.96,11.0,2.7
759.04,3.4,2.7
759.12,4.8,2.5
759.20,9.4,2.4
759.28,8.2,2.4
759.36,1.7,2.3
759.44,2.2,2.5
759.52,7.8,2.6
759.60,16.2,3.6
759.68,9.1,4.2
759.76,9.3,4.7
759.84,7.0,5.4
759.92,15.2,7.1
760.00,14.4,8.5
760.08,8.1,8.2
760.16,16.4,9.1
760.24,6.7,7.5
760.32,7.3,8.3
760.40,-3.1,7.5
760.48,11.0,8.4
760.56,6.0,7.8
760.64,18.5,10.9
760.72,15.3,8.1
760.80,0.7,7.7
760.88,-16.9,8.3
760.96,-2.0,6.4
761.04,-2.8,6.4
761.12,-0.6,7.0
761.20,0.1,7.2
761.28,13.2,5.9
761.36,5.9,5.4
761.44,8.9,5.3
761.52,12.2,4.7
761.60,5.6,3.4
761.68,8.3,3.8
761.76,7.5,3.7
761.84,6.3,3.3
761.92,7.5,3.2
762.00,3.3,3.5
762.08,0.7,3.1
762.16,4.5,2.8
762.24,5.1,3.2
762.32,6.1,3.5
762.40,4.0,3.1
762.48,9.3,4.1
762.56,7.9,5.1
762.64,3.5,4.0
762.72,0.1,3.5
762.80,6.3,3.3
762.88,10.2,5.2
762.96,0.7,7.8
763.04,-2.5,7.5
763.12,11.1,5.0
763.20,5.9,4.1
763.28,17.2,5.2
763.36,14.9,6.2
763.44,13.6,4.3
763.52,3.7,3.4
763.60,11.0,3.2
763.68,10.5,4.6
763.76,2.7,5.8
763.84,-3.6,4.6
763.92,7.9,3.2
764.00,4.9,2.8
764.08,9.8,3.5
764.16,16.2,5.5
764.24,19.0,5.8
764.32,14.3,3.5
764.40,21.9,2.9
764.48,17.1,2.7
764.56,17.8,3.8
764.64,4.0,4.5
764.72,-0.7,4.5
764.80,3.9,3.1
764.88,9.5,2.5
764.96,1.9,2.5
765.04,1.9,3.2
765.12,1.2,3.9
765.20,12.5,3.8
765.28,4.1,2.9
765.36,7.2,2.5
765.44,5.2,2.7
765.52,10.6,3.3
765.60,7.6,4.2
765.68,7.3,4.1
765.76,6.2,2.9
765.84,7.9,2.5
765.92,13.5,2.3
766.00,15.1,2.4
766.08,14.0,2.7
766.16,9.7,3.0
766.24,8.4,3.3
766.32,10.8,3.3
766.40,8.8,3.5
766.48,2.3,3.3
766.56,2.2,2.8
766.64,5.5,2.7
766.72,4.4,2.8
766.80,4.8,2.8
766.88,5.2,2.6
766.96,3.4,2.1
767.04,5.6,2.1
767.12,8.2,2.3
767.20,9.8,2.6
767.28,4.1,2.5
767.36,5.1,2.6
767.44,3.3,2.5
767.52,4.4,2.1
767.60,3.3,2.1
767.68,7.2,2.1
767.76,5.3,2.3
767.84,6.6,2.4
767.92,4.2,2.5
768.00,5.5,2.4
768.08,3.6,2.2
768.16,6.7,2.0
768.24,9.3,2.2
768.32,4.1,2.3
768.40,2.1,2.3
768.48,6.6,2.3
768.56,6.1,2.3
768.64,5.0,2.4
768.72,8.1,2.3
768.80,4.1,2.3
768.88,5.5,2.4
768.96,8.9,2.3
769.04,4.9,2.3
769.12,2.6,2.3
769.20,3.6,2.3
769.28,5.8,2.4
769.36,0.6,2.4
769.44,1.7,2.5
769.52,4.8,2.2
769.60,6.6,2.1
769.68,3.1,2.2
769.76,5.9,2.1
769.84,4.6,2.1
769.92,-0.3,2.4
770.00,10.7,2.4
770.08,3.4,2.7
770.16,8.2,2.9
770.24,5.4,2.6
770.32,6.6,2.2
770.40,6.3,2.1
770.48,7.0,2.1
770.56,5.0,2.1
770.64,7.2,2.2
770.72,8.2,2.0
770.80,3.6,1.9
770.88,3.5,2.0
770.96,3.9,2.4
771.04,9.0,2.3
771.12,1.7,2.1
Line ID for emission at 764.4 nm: [S II]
